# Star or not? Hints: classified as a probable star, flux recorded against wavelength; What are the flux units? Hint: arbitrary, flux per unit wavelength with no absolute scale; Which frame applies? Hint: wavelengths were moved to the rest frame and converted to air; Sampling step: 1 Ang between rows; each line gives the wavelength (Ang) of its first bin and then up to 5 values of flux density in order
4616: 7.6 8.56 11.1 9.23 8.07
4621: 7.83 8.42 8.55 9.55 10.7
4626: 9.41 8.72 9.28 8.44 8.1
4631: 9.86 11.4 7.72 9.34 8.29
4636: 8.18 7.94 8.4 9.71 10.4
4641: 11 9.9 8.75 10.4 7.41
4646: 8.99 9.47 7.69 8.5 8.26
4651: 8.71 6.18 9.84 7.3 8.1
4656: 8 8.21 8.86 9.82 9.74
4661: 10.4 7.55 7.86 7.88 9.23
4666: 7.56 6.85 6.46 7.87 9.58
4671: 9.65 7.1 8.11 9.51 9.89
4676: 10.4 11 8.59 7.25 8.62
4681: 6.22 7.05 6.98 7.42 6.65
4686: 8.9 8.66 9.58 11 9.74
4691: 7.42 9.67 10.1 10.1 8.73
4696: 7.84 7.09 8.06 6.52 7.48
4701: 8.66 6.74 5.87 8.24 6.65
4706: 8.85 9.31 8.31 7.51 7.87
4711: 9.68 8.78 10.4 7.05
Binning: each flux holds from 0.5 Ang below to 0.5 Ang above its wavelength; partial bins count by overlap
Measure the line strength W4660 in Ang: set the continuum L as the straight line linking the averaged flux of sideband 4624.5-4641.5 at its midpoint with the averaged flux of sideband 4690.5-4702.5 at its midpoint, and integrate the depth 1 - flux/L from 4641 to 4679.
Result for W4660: 0.6 Ang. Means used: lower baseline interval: 9.23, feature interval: 8.65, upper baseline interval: 8.2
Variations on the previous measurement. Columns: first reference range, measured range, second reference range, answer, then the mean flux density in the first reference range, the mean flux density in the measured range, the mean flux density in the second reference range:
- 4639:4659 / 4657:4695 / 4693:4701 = -0.91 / 8.79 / 8.62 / 8.15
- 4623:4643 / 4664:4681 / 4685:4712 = 0.41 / 9.25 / 8.51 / 8.38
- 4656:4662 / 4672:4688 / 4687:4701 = 0.96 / 9.13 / 8.35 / 8.71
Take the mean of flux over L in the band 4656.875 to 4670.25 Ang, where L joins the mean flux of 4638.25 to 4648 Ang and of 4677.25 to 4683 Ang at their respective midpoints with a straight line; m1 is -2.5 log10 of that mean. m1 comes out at 0.01 mag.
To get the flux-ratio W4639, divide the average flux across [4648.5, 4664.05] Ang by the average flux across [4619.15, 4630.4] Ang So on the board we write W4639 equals 1.0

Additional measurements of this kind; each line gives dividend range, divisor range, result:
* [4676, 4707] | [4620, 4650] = 0.91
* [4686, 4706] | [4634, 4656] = 0.96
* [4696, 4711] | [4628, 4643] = 0.84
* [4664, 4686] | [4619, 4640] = 0.92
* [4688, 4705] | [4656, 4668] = 0.99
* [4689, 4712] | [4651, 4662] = 0.96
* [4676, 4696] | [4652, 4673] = 1.04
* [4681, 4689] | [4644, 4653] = 0.95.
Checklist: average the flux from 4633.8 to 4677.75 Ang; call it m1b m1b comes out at 8.73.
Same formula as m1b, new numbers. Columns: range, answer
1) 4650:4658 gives 8.11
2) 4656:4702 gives 8.46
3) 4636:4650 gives 9.06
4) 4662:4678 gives 8.56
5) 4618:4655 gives 8.91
